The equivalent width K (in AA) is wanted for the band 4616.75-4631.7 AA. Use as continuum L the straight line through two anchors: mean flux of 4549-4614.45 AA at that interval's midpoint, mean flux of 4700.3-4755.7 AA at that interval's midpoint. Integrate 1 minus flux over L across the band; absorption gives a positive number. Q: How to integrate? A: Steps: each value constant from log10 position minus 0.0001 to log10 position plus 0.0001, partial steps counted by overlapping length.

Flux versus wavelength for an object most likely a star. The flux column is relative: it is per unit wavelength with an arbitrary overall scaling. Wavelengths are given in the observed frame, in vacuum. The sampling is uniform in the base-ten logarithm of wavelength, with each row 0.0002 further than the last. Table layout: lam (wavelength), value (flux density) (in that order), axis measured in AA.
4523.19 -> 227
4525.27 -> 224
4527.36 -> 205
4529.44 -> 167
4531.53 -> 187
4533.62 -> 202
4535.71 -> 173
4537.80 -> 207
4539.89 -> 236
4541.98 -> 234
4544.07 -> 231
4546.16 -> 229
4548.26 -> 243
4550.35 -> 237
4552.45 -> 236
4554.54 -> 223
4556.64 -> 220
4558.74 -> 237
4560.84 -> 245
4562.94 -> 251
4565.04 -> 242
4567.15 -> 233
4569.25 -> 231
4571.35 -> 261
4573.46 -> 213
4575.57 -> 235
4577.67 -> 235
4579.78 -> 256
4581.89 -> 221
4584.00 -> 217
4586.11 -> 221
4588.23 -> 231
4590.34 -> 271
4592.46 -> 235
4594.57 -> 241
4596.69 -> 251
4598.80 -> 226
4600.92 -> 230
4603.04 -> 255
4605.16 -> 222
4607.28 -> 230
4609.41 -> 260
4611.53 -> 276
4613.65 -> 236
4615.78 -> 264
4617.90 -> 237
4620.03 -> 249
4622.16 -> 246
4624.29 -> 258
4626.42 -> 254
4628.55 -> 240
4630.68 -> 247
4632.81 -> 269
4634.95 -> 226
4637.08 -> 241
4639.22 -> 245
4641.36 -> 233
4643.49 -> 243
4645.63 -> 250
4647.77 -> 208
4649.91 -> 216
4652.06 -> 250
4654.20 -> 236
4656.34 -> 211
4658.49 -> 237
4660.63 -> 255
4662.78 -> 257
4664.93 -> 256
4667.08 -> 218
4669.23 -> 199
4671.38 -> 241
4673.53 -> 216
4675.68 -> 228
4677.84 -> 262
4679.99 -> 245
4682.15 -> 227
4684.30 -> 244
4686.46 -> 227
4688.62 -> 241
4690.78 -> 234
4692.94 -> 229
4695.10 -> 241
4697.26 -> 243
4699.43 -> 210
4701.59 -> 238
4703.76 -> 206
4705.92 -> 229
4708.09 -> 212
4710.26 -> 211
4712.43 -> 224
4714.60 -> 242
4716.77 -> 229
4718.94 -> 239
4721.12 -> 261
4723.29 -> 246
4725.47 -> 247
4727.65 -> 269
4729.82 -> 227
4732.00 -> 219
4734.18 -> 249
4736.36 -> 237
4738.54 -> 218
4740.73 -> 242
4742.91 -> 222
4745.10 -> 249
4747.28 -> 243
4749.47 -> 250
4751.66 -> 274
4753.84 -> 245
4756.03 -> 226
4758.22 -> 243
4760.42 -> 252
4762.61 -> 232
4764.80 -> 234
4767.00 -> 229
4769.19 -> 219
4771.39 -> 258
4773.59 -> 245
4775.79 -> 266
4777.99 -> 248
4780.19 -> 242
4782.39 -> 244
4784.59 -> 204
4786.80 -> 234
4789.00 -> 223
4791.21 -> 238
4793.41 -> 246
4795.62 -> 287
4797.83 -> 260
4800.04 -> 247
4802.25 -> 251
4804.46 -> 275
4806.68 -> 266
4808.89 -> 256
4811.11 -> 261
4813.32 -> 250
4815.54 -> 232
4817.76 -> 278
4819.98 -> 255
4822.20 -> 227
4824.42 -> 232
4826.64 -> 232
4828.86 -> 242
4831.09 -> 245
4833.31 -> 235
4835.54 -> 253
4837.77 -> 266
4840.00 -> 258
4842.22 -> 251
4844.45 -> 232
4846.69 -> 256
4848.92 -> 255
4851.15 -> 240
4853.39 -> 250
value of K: -0.61 AA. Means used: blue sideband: 238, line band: 247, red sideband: 237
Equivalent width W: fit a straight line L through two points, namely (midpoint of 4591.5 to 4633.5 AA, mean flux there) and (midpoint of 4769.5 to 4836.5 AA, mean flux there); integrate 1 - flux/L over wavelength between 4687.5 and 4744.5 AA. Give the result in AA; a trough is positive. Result 3.1 AA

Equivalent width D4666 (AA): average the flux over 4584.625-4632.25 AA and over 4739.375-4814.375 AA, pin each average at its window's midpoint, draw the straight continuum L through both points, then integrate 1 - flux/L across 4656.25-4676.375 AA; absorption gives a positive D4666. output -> 1.00 AA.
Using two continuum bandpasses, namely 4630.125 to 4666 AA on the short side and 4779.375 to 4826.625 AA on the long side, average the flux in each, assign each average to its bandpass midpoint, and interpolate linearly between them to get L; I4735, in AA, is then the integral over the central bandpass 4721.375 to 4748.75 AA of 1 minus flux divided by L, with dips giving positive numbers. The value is 0.50 AA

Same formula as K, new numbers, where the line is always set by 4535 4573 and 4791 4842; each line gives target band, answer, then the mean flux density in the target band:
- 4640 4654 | 0.31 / 234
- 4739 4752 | 0.15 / 244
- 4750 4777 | 0.46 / 244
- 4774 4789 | 0.64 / 239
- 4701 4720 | 1.46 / 225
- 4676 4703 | 0.69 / 236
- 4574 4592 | -0.08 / 235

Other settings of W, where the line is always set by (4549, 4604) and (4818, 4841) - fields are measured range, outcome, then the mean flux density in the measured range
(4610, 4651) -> -0.97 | 244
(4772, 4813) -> -0.90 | 250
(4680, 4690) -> 0.20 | 236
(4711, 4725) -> 0.11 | 240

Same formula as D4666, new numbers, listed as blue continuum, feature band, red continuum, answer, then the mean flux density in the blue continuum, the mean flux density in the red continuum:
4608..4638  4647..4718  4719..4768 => 4.26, 250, 241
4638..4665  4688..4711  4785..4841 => 1.37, 238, 249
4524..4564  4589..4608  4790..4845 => -1.14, 220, 251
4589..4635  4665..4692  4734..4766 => 1.24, 247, 241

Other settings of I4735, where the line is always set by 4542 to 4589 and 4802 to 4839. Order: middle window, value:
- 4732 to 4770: 1.1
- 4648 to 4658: 0.5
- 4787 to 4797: 0.0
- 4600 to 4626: -1.1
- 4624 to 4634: -0.6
